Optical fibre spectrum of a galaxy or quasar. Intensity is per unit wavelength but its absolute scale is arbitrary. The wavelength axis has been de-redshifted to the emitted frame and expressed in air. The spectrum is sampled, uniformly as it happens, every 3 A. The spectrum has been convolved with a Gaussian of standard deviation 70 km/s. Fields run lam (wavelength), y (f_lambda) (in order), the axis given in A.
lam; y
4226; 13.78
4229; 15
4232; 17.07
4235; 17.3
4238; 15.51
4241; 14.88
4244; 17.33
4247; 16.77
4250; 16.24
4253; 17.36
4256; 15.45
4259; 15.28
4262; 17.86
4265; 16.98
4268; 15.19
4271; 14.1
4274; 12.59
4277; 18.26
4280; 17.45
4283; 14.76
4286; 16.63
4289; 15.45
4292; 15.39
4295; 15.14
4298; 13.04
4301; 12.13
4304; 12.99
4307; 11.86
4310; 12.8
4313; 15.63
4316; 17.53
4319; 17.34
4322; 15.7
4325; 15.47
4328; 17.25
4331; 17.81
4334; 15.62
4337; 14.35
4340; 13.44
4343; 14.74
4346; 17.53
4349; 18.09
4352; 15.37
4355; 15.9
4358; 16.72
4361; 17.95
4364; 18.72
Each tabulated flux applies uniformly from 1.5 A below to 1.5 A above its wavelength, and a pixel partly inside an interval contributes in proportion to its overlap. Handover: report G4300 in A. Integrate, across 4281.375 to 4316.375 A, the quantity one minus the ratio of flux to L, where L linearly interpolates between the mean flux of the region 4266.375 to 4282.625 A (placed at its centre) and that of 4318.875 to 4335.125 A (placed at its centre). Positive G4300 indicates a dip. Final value 3.47 A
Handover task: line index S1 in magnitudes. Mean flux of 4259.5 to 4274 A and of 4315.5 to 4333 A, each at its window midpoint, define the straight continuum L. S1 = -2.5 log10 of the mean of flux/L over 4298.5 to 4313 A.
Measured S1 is 0.27 mag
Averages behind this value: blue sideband 15.6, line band 12.8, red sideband 16.8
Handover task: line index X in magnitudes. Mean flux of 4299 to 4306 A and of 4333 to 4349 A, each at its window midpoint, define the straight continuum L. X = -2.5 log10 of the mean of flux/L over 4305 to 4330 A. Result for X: -0.13 mag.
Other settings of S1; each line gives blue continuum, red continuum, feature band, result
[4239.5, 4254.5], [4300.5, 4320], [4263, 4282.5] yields -0.01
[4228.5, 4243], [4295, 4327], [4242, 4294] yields -0.04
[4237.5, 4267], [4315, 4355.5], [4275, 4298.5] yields 0.03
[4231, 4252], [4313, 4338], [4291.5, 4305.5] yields 0.20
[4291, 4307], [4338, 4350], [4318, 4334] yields -0.12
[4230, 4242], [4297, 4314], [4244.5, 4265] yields -0.08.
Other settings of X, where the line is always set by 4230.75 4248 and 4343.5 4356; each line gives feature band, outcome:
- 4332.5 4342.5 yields 0.146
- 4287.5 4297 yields 0.090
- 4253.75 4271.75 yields 0.036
